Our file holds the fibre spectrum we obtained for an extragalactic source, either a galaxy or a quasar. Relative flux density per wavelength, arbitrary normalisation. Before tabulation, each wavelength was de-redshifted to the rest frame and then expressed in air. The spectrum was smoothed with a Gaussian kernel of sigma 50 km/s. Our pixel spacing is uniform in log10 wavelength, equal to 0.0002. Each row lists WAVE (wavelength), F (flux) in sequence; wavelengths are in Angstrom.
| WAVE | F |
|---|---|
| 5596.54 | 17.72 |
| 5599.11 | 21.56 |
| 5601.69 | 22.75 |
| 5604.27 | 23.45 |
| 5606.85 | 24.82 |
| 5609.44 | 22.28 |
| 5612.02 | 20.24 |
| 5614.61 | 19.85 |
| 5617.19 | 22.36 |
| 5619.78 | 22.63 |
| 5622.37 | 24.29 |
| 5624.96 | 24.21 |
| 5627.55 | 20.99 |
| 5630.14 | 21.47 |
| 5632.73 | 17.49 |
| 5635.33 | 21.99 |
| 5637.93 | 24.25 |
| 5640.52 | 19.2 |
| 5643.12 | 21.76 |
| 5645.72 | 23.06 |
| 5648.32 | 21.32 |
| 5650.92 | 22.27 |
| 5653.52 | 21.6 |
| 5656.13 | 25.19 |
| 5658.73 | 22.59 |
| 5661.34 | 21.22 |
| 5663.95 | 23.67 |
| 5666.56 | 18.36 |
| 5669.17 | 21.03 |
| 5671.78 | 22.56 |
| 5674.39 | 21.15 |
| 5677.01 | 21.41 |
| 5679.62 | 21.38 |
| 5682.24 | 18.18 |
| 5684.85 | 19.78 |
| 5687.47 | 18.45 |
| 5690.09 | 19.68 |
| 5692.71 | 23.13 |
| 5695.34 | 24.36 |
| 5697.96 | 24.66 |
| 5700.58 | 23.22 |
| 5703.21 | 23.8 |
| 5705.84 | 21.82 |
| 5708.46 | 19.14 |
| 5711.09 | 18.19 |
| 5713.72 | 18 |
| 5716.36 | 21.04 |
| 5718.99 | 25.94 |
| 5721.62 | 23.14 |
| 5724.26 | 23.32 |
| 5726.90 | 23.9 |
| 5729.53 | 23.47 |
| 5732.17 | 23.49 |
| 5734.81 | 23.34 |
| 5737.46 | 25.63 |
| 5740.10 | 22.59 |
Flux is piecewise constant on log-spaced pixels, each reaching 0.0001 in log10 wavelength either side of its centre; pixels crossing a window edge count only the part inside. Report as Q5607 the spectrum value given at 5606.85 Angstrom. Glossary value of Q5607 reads 24.82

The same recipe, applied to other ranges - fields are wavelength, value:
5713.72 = 18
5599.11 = 21.56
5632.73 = 17.49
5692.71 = 23.13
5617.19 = 22.36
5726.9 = 23.9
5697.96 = 24.66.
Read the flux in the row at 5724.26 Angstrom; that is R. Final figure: 23.32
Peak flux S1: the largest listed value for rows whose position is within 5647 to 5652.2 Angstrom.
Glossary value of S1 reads 22.27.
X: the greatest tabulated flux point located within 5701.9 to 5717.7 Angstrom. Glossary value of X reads 23.8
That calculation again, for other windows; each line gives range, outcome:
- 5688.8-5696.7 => 24.36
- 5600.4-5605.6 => 23.45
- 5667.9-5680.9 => 22.56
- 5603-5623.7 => 24.82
